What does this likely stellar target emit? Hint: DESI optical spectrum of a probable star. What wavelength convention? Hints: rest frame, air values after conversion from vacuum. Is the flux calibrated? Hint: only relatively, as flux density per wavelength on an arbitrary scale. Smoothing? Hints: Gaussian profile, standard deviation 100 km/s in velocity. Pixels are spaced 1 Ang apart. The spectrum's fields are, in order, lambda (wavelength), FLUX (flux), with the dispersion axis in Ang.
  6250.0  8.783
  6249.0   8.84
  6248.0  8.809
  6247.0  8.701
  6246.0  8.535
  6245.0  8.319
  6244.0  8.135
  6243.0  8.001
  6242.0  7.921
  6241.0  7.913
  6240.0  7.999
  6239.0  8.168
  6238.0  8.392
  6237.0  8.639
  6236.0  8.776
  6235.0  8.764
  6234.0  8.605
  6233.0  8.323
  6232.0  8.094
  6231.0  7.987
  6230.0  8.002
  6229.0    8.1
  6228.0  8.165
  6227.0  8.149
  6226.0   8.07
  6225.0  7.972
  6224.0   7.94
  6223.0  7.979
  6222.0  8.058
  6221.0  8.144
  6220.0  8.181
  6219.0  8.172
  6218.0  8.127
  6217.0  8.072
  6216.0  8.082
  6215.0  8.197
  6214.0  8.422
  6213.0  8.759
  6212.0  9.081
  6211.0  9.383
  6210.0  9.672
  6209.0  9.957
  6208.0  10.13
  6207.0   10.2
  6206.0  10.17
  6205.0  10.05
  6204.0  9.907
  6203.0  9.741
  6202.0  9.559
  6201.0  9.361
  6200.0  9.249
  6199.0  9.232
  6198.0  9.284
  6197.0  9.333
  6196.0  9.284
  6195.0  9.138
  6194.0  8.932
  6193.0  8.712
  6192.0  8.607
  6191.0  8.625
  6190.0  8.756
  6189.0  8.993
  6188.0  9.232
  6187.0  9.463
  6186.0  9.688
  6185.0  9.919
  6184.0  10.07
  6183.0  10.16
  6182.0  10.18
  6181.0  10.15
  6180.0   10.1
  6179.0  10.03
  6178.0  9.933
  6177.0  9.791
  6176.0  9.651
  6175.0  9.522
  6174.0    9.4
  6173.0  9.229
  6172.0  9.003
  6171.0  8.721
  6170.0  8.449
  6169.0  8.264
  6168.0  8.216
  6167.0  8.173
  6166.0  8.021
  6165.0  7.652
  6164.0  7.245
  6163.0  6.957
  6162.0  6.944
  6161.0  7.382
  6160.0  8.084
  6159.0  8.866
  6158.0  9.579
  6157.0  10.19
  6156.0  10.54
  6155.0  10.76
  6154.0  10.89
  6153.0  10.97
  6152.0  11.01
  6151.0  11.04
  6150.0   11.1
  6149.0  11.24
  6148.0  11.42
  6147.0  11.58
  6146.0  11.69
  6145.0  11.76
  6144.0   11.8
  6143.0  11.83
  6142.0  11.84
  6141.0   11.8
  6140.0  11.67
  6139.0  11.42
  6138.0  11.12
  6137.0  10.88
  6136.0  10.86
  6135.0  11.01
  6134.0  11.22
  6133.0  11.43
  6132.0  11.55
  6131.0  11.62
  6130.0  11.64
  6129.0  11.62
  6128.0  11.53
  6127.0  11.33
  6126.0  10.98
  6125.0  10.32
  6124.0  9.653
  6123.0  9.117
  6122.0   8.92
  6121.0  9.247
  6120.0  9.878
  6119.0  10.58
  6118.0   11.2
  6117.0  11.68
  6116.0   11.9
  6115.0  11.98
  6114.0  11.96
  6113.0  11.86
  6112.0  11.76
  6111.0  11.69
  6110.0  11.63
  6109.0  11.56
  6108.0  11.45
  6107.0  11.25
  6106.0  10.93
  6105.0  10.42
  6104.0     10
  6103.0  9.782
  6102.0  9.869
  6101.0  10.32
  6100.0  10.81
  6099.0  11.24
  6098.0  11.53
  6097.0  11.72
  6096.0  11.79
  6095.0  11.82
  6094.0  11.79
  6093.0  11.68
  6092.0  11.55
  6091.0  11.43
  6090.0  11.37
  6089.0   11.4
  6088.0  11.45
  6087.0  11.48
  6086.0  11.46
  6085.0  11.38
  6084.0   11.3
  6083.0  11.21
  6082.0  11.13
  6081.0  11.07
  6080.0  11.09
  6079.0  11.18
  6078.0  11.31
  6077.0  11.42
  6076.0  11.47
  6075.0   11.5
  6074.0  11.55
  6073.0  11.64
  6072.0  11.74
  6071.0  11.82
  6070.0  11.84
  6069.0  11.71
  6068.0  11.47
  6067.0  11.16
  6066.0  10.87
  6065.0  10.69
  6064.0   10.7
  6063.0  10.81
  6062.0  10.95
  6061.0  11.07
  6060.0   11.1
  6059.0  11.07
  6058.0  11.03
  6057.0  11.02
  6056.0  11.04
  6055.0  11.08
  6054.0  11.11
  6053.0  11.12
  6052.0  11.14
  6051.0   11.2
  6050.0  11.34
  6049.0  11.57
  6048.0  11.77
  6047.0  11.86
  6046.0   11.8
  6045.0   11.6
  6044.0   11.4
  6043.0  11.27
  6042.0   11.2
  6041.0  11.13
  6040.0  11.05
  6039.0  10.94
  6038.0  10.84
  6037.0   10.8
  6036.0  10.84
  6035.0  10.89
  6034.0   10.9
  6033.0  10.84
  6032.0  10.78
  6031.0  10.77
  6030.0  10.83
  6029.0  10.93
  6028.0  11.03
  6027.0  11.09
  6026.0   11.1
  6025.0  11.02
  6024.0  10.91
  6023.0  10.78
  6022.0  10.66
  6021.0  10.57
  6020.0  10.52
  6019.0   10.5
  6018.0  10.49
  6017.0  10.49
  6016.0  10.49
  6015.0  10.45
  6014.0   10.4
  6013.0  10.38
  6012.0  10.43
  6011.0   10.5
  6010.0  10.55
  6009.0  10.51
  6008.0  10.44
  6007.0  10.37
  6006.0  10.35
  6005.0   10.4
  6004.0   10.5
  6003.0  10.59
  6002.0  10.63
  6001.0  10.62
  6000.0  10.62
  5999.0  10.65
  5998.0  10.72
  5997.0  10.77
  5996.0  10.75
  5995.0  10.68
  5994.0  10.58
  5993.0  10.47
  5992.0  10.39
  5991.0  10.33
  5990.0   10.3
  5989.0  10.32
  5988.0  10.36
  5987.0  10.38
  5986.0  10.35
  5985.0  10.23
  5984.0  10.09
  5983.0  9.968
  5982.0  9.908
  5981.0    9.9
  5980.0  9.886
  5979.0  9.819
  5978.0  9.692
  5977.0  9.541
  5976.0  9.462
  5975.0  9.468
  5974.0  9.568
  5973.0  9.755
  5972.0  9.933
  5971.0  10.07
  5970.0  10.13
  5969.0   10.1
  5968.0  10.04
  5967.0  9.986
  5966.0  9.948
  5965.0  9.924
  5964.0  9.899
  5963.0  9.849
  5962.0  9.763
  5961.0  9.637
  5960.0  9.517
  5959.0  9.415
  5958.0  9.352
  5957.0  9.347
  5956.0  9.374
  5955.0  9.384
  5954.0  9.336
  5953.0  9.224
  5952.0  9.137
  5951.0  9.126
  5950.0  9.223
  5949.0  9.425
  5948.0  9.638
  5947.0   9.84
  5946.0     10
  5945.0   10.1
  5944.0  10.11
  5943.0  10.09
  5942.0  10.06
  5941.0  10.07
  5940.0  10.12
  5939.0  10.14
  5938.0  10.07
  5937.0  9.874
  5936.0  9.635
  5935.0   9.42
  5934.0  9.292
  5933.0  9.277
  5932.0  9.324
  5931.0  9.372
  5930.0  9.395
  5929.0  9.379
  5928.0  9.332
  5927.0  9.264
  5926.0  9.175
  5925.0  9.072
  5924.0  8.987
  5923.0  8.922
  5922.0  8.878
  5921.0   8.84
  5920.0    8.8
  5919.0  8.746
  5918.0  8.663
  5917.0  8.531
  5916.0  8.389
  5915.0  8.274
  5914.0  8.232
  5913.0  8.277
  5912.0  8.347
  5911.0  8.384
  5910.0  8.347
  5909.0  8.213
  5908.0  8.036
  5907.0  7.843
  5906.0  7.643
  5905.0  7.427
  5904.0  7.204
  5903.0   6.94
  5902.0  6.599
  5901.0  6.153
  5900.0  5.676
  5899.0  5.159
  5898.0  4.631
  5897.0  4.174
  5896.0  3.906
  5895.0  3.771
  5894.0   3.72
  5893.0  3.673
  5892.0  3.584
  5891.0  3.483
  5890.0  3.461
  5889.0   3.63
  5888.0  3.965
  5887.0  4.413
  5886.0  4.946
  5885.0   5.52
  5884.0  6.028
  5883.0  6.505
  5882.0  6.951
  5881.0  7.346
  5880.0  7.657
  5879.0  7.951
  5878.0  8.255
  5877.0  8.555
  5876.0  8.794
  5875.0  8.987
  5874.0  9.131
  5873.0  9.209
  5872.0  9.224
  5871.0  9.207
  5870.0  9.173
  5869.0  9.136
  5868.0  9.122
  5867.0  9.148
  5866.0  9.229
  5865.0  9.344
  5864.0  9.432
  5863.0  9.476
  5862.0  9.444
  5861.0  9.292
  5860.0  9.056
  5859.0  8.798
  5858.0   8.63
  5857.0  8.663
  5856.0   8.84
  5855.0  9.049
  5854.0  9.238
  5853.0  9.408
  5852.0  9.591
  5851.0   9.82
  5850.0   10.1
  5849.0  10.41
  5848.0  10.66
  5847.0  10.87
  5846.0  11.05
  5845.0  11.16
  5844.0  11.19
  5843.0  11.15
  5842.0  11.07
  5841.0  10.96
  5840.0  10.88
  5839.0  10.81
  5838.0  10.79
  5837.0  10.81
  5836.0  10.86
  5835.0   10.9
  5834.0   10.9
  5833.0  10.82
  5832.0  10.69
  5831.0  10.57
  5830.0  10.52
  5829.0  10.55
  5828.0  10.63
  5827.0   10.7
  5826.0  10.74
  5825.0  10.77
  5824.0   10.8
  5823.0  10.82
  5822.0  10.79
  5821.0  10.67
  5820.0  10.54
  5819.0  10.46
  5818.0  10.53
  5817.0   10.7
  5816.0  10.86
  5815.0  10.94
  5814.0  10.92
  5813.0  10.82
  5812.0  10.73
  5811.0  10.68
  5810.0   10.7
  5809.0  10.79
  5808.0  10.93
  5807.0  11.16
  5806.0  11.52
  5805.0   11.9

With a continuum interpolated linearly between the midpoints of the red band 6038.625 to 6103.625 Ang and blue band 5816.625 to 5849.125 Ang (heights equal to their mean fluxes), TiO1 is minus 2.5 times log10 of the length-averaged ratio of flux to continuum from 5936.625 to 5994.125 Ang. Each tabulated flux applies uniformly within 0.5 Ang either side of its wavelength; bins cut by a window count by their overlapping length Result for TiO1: 0.12 mag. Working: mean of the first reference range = 10.8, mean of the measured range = 9.86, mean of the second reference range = 11.3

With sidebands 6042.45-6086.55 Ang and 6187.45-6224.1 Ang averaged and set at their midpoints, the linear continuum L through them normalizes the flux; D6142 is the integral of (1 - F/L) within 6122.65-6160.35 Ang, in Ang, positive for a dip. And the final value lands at -3.54 Ang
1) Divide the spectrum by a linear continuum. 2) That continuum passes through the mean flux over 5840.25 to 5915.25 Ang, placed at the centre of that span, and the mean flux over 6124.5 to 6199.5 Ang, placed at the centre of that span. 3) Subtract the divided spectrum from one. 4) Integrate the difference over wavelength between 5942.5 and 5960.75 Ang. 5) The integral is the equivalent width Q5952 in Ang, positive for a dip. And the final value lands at -2.4 Ang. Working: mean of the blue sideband 7.87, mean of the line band 9.54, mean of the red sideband 9.98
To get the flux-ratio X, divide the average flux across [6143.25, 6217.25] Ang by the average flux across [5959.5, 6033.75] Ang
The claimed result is 0.9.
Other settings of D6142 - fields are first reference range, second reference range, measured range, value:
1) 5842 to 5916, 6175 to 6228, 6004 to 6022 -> -4.5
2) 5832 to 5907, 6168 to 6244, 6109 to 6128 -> -4.7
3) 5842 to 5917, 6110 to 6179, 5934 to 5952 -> -2.9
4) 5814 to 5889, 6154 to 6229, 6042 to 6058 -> -3.7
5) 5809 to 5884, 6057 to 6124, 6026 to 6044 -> -0.2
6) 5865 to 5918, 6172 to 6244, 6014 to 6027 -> -4.8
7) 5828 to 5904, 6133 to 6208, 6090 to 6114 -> -4.5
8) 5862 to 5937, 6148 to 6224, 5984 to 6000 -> -4.6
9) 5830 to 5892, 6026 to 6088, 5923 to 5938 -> 0.5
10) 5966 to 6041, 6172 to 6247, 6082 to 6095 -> -2.2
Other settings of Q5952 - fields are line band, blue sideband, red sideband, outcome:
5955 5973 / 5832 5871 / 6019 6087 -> 1.5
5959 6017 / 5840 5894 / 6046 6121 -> -1.3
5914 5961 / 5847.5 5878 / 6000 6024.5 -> 2.5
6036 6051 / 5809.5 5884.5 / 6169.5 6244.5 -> -3.1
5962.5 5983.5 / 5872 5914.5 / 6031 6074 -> -2.4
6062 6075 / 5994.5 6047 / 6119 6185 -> -1.0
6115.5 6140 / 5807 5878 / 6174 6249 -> -4.5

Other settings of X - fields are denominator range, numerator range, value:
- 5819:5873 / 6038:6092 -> 1.12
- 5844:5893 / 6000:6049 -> 1.32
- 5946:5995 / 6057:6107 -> 1.14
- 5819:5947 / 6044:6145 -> 1.29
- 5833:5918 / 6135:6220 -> 1.18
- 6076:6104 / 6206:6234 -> 0.76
